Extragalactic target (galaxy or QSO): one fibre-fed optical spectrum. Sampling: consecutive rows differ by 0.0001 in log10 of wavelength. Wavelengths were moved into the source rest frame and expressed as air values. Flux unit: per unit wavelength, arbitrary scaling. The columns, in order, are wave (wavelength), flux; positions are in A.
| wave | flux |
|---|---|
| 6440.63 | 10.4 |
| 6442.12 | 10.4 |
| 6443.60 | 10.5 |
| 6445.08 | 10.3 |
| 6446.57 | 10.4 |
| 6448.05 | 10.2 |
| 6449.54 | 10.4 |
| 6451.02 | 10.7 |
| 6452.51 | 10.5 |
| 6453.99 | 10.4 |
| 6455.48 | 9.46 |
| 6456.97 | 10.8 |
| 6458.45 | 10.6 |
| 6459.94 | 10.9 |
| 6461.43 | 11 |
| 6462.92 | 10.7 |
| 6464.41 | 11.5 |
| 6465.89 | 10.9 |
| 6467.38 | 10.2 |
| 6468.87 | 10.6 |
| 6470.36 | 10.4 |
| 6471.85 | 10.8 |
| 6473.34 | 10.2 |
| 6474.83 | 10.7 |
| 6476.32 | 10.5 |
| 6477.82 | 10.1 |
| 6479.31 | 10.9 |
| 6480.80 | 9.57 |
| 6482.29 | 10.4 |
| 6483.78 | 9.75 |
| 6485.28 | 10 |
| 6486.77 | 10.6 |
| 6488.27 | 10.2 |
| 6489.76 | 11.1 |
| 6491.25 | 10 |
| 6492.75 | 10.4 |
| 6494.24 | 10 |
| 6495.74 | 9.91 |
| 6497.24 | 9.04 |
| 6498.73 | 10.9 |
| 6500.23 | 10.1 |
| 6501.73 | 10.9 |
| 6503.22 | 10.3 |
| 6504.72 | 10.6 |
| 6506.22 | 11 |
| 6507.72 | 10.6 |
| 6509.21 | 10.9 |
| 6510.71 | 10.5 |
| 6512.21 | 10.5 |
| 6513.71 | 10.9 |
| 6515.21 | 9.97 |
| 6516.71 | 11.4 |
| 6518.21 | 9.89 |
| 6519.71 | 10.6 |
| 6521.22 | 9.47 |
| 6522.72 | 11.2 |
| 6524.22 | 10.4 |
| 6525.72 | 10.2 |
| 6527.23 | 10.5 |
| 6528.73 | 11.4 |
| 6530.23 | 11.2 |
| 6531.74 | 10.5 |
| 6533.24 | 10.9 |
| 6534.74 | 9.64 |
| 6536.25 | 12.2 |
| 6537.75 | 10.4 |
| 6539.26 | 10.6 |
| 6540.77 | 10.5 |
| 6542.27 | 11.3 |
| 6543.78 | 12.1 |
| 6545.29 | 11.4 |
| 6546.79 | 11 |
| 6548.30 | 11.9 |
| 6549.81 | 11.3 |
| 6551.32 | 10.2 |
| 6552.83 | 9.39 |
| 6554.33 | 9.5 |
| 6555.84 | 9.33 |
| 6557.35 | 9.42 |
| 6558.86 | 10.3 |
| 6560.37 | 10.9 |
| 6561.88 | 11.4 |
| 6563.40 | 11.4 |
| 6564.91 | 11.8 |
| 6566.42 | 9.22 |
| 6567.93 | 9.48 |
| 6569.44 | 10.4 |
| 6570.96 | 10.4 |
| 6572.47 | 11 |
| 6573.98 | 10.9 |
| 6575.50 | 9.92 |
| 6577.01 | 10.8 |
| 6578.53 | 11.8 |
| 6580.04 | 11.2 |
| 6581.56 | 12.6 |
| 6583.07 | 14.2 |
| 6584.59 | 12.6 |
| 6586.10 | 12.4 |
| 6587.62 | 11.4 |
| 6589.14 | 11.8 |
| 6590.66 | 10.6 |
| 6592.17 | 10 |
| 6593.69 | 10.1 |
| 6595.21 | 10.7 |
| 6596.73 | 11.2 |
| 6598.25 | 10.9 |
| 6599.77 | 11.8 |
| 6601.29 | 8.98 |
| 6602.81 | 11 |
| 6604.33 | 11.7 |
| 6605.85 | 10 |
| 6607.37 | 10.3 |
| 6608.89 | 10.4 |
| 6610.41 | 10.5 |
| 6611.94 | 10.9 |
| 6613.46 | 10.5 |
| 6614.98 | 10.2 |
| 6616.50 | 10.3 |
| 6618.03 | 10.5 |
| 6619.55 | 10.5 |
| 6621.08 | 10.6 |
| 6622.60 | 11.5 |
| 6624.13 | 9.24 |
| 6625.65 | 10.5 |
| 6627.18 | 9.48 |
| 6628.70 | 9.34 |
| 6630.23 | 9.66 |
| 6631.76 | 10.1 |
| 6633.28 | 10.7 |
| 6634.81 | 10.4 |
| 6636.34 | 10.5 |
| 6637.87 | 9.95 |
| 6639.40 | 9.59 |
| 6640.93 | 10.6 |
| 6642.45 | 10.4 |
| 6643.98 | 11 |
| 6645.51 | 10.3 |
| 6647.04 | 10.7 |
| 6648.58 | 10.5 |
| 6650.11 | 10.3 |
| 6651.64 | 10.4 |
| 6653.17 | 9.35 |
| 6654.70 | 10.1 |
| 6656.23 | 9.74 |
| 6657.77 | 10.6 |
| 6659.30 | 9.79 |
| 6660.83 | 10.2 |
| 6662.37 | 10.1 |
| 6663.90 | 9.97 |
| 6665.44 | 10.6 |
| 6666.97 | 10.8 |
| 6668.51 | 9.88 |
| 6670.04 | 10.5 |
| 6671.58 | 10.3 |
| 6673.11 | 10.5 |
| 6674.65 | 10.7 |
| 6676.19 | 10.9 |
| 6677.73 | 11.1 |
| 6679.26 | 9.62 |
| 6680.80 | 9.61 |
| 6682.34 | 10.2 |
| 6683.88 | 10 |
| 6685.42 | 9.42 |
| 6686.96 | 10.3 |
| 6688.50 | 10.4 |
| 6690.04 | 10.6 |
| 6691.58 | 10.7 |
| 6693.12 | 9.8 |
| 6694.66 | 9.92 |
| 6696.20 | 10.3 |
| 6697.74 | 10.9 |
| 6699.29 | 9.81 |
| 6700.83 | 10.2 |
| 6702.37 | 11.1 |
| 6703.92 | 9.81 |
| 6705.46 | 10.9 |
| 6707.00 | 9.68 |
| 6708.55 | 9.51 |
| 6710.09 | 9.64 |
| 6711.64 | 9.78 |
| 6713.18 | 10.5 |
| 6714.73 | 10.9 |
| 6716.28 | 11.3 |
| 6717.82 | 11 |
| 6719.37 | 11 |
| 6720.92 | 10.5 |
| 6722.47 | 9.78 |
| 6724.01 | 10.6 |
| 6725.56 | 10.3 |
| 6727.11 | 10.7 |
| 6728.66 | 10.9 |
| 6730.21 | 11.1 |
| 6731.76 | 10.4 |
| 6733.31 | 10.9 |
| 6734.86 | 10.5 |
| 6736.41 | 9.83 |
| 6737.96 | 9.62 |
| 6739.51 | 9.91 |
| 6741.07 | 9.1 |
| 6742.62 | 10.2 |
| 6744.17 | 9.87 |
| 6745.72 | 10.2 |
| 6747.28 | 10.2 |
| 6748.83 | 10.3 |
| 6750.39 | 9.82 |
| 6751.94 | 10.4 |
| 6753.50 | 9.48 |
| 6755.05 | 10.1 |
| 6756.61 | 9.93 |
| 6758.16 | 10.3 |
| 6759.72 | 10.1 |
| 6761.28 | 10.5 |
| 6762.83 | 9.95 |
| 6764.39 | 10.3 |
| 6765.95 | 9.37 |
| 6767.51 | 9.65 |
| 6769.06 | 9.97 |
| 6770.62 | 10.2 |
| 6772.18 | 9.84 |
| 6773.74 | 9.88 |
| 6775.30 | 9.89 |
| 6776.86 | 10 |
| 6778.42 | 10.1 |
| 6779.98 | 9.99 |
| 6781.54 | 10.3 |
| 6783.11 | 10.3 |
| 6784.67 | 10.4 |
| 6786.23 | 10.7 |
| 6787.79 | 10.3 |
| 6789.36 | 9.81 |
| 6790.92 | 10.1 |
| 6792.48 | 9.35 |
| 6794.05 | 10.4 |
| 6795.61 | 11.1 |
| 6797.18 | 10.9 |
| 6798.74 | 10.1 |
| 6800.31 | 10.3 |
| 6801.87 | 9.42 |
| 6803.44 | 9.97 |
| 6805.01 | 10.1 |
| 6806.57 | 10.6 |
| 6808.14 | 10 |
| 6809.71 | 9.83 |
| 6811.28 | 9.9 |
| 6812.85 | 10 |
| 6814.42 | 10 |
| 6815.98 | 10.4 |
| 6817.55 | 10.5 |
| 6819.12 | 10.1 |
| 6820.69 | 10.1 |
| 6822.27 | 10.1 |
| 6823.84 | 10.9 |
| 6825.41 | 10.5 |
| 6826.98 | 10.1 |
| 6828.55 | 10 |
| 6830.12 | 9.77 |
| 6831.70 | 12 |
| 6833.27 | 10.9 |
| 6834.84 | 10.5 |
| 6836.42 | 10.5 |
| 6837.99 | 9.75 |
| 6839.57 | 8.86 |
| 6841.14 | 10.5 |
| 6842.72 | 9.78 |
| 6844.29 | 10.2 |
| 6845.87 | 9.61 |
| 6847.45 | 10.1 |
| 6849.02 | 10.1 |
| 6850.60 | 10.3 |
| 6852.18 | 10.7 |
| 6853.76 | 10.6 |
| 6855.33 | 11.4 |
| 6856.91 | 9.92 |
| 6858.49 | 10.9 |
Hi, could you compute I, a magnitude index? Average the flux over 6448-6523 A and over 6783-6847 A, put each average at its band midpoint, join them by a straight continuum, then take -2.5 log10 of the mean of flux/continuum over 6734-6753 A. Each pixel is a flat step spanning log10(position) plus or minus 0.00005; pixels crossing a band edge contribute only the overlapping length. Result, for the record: 0.03 mag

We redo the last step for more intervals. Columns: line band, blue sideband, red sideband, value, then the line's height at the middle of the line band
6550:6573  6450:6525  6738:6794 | 0.01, 10.3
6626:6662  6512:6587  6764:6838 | 0.05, 10.6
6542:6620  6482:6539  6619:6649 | -0.05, 10.4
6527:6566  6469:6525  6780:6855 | -0.04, 10.4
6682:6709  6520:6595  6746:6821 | 0.02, 10.4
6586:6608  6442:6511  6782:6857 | -0.04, 10.4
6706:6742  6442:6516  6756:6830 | -0.01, 10.2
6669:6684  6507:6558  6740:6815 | -0.01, 10.3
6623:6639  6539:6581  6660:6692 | 0.05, 10.4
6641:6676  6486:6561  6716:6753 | 0.01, 10.4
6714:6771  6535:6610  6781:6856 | 0.02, 10.4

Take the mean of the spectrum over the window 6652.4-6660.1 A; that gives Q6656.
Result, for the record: 9.93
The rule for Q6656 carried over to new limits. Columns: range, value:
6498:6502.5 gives 10.6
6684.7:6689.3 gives 10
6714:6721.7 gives 10.9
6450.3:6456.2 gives 10.3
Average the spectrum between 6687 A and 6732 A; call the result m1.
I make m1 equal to 10.4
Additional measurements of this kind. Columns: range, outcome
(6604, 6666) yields 10.3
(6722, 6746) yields 10.3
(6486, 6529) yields 10.5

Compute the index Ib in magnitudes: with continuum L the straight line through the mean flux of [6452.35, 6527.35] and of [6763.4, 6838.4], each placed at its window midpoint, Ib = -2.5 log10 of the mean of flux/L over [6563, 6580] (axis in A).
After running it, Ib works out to -0.03 mag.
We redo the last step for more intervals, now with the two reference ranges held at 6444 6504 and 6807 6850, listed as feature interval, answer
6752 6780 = 0.03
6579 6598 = -0.12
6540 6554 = -0.06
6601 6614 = -0.02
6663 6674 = -0.01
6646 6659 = 0.01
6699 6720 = -0.01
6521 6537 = -0.04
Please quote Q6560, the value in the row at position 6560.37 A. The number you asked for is 10.9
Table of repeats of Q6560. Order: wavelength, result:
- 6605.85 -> 10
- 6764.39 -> 10.3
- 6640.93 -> 10.6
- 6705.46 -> 10.9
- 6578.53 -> 11.8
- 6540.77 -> 10.5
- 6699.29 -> 9.81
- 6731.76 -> 10.4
